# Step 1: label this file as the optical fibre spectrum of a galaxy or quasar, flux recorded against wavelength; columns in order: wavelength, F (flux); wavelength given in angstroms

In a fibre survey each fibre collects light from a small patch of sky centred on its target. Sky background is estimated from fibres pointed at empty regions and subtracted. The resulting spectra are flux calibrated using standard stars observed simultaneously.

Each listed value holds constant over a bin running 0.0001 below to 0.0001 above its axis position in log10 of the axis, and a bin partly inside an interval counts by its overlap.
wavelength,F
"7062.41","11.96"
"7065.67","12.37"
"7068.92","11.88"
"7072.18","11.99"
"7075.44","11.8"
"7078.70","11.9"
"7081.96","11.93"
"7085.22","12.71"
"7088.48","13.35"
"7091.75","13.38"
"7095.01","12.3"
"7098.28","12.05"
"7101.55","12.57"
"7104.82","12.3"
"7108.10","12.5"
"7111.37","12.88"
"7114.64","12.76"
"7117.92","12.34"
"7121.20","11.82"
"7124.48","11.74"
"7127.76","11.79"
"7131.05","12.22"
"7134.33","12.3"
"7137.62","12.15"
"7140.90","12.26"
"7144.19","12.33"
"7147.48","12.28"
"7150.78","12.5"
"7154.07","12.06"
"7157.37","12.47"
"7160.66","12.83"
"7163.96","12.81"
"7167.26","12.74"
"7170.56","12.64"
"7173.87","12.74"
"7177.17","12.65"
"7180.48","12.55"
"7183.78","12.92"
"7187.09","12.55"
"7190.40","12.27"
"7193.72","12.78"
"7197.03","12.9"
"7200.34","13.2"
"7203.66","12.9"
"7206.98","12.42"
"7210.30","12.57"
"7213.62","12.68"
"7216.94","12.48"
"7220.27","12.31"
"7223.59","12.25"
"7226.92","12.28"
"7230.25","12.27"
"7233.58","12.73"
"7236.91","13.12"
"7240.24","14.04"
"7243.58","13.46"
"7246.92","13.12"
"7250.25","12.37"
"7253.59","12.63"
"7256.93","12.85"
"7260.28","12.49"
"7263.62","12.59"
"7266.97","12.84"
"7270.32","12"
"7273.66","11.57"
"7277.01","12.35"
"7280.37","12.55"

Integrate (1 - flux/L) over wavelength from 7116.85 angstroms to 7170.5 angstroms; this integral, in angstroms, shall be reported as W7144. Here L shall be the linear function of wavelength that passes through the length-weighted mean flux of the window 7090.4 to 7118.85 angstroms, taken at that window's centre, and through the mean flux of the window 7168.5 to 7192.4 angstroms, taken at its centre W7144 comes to 1.2 angstroms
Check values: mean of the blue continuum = 12.6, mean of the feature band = 12.3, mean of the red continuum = 12.6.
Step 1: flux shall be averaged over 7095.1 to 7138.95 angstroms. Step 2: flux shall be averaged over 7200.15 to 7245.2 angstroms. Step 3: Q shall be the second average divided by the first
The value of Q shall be 1.04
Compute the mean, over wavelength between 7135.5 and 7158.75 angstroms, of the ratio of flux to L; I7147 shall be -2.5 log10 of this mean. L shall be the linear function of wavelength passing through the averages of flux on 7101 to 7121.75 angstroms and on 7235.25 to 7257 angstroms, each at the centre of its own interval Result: 0.03 mag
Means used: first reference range 12.5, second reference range 13.1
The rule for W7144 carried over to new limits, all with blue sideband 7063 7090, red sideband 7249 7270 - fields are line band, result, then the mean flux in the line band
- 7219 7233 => 0.2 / 12.3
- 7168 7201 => -0.7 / 12.7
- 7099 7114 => -0.3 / 12.5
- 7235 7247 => -0.9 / 13.5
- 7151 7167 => -0.2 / 12.6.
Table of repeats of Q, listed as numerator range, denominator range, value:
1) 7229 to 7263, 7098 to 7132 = 1.05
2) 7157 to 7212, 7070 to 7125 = 1.03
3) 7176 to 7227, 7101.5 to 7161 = 1.03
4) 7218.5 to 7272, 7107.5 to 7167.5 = 1.03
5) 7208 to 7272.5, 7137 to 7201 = 1.01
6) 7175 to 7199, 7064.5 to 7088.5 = 1.04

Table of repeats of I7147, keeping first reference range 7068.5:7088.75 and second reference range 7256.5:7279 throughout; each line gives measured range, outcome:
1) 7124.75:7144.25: 0.01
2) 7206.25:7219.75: -0.02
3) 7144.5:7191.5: -0.03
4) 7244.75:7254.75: -0.04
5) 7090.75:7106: -0.03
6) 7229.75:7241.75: -0.07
